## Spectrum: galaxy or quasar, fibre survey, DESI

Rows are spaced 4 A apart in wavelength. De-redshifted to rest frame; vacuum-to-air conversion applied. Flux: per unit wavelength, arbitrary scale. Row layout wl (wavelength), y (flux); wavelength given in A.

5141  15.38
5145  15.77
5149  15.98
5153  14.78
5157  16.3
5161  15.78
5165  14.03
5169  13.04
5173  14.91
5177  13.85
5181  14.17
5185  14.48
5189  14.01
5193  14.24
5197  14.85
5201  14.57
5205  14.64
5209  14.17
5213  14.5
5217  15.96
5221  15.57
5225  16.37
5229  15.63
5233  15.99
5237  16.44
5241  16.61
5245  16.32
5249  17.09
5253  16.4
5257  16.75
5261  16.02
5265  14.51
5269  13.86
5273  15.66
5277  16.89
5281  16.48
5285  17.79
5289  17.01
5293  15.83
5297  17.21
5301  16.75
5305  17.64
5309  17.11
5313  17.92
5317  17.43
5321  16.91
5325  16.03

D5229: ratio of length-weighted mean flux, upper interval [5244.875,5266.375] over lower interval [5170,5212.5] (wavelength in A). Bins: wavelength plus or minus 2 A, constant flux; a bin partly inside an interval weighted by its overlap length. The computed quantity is 1.13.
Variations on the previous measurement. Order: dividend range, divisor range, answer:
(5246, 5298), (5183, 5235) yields 1.08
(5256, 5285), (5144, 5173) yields 1.05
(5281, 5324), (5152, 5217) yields 1.17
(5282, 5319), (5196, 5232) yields 1.13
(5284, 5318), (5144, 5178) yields 1.15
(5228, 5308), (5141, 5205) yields 1.11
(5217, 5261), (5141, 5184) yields 1.09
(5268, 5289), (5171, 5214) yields 1.13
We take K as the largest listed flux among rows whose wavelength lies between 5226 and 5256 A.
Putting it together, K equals 17.09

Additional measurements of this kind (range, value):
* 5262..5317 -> 17.92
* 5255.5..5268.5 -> 16.75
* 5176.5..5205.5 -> 14.85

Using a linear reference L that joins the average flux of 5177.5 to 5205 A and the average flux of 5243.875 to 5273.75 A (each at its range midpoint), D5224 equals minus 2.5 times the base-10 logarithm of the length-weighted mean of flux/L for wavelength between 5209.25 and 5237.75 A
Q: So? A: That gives -0.04 mag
